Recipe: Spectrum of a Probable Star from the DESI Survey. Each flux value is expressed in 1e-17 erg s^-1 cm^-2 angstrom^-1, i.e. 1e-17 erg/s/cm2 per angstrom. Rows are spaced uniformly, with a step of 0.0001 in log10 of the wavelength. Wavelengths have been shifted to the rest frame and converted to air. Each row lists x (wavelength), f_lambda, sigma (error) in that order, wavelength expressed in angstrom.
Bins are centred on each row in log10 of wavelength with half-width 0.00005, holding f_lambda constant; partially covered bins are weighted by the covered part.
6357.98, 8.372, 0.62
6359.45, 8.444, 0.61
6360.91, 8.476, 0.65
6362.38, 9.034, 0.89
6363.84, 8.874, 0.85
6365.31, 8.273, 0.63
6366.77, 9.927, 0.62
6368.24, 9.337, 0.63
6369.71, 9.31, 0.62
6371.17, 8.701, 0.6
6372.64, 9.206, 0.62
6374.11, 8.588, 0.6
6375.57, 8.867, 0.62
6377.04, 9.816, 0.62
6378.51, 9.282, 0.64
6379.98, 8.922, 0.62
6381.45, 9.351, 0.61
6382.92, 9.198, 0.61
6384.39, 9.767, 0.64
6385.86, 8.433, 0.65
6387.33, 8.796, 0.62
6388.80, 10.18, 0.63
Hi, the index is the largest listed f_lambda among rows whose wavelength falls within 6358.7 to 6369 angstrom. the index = 9.927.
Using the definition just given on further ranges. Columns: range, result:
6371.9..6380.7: 9.816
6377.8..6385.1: 9.767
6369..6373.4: 9.31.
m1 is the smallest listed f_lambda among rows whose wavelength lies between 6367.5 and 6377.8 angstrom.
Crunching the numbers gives 8.588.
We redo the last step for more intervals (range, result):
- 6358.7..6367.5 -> 8.273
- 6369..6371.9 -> 8.701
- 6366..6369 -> 9.337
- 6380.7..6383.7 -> 9.198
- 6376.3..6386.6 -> 8.433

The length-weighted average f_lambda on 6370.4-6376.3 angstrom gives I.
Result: 8.86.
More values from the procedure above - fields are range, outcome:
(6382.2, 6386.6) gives 9.13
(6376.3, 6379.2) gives 9.54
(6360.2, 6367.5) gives 8.92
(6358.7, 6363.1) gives 8.64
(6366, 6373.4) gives 9.29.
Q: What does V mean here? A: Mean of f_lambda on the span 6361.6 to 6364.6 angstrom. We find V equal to 8.93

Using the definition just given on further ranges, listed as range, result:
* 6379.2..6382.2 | 9.13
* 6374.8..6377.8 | 9.34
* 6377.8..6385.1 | 9.3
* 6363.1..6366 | 8.58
